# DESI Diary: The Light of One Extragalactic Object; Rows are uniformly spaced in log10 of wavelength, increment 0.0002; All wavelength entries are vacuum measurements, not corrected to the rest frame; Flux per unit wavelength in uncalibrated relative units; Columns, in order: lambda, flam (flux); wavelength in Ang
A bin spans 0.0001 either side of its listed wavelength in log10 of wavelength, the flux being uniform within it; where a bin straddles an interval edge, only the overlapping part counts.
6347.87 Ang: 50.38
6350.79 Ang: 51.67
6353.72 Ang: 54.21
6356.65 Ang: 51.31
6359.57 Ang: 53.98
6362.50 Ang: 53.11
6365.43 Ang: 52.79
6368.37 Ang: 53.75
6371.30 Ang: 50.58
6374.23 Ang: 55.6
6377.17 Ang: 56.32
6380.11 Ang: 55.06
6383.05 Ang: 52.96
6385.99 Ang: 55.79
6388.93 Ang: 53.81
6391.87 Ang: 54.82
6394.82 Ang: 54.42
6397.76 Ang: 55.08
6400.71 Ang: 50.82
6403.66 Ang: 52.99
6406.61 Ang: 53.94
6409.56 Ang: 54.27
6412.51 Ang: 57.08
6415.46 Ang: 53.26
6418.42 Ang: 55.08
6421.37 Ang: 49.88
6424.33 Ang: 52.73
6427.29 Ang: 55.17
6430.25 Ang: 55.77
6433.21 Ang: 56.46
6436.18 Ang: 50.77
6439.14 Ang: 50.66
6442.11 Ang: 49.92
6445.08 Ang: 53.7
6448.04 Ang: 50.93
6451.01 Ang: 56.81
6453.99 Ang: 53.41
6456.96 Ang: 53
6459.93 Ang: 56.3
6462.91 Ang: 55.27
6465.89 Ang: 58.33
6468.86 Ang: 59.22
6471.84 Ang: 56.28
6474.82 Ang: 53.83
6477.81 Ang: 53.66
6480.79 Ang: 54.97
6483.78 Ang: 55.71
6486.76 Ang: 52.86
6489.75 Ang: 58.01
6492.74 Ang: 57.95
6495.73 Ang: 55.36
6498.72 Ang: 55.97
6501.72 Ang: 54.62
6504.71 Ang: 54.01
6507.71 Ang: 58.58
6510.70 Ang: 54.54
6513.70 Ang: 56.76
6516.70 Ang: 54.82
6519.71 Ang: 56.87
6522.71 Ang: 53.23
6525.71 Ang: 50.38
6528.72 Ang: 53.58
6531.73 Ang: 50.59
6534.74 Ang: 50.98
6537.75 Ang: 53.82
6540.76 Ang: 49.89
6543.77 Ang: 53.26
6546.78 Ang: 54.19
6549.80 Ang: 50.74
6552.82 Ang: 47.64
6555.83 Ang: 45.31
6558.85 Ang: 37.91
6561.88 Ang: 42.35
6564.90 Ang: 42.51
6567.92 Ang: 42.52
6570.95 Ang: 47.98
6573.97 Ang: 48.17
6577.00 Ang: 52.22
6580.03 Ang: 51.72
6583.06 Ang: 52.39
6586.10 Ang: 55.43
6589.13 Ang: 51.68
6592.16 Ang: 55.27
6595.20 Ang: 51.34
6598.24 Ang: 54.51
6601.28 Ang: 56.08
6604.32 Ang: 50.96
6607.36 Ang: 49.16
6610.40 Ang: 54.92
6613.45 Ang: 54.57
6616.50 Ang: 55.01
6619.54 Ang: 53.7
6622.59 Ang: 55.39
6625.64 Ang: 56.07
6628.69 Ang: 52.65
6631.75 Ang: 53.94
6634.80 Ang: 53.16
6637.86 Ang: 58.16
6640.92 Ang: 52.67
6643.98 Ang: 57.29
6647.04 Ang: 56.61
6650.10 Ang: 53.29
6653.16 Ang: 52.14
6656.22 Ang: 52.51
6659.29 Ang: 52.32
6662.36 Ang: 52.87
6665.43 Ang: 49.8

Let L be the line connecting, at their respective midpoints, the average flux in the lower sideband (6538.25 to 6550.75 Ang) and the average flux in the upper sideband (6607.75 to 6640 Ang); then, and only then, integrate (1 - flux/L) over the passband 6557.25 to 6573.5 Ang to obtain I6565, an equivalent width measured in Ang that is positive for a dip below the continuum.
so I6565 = 3.0 Ang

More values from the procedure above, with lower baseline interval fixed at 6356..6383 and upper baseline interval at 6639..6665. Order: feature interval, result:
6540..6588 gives 4.68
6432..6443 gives 0.35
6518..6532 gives 0.12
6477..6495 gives -0.66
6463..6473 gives -0.74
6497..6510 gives -0.50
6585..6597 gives 0.05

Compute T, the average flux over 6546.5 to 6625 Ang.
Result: 50.5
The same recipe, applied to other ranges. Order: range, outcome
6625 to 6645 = 54.7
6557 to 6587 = 47.1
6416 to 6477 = 54.2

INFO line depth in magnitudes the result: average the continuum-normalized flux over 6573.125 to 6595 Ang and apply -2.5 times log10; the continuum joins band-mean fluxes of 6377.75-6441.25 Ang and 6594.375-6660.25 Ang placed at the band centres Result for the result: 0.030 mag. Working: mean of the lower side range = 53.8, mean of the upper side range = 54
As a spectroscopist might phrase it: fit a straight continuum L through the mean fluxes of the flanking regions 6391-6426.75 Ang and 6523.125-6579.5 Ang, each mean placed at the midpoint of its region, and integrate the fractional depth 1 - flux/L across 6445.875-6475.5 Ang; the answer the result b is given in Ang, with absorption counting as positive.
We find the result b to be -2.0 Ang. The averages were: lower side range 53.7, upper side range 48.7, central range 55.4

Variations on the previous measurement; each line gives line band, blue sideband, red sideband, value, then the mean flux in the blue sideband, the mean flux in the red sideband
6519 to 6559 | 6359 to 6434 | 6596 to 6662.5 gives 2.30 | 54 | 54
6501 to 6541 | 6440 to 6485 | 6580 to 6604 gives 0.22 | 54.7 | 53.5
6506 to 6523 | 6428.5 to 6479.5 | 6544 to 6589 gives -1.63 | 54.4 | 48.2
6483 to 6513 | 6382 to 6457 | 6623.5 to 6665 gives -1.13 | 53.6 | 54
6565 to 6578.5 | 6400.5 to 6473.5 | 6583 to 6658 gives 1.71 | 54.1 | 54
